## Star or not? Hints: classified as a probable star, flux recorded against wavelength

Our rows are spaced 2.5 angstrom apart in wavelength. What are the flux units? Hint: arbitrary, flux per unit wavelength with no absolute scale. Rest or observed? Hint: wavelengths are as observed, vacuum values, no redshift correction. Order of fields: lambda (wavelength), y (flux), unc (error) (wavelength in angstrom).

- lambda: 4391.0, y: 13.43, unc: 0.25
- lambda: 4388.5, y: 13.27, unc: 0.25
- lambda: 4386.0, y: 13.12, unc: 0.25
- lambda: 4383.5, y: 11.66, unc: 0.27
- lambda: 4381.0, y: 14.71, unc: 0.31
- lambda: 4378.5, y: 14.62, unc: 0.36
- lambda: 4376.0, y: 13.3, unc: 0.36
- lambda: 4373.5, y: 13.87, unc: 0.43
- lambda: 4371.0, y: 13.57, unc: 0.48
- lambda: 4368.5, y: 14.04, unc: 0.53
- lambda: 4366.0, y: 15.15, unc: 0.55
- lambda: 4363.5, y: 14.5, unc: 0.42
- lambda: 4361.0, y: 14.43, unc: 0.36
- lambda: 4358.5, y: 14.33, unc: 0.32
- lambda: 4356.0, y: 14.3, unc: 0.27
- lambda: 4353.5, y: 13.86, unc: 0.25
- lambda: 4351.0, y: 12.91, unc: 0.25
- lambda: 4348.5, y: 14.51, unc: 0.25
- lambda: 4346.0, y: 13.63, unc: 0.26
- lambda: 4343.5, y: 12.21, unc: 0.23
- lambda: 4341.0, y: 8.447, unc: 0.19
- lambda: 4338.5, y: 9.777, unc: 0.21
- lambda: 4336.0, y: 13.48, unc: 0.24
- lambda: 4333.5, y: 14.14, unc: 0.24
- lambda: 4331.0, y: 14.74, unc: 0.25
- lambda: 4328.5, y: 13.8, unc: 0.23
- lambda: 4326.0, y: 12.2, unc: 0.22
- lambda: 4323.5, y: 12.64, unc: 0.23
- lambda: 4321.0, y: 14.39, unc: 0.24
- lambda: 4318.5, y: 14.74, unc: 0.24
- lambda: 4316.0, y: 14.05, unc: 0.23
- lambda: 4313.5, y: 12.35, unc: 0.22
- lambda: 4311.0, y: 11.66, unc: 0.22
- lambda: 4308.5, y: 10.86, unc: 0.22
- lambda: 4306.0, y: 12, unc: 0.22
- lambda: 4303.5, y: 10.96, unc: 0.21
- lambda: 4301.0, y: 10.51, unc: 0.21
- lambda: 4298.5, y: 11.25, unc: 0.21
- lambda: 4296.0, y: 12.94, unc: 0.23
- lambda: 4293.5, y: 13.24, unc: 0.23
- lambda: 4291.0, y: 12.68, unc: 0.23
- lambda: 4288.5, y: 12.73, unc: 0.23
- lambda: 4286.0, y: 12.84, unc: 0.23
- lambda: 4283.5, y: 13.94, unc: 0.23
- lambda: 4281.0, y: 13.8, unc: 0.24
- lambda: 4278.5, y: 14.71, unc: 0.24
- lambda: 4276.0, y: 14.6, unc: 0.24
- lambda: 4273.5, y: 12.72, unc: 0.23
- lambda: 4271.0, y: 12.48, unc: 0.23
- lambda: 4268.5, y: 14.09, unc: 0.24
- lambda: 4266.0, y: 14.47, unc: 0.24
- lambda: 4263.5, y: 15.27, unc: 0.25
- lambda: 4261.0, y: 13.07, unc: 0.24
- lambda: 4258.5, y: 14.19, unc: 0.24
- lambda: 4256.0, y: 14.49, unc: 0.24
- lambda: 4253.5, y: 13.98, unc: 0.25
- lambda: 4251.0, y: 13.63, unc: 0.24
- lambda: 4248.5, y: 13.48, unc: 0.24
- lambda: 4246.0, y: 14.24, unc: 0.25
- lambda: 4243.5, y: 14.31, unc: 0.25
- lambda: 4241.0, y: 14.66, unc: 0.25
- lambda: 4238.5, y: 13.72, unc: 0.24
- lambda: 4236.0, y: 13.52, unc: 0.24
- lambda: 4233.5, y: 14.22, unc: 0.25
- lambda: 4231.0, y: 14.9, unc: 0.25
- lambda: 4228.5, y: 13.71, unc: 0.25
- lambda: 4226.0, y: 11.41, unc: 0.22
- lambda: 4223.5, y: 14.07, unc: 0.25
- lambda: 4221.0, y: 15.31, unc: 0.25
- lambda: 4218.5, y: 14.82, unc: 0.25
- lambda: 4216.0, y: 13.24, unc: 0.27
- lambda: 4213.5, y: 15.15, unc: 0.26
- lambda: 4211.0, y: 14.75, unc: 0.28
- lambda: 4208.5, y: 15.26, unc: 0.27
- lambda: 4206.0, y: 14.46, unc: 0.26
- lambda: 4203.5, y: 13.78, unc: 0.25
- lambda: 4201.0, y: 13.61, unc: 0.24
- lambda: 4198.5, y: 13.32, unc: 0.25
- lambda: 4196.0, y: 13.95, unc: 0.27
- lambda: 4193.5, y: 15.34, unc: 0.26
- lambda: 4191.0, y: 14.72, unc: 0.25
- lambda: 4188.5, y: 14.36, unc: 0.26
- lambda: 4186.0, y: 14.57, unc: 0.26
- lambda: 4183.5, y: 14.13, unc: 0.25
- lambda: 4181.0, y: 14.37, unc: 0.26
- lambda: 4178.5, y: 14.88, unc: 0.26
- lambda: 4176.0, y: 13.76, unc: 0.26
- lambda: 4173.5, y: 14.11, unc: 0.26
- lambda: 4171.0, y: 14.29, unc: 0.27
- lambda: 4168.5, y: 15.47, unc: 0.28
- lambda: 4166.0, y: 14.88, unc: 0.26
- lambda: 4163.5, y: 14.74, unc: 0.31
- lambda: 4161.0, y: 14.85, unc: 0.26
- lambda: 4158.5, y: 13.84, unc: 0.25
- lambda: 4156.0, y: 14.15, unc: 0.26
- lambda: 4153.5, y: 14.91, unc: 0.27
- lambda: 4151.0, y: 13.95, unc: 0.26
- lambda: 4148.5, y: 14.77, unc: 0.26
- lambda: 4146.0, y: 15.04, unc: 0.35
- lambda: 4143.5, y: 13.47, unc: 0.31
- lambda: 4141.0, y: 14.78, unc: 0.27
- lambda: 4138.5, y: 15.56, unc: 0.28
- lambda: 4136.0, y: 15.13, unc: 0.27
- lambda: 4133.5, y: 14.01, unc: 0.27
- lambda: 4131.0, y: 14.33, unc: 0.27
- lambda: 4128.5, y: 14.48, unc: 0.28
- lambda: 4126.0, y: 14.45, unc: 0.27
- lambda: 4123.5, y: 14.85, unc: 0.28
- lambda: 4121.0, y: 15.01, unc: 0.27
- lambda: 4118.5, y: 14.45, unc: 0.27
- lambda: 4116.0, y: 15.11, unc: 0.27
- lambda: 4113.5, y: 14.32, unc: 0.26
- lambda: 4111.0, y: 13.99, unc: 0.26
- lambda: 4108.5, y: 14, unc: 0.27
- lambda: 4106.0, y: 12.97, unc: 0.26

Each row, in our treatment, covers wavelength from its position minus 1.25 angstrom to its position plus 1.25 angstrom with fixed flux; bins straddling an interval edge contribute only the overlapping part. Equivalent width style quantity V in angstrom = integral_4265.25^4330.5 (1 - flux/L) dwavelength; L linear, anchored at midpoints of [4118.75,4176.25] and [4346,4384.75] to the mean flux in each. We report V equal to 5.54 angstrom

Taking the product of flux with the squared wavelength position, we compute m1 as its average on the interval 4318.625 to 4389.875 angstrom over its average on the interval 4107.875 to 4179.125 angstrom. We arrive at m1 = 1.02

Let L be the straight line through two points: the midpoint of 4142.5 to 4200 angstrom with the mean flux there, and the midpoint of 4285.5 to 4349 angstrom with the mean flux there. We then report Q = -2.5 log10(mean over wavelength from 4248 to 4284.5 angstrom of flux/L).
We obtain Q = -0.06 mag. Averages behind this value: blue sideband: 14.4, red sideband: 12.5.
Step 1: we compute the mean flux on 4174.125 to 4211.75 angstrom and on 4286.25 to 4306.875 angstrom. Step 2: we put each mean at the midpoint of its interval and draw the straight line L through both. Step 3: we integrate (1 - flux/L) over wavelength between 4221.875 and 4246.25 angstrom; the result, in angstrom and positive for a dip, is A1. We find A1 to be -0.8 angstrom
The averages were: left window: 14.3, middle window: 13.9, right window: 12.1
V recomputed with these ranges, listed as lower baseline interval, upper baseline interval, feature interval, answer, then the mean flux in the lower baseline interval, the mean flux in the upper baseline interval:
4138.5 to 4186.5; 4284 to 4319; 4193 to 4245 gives -2.1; 14.5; 12.3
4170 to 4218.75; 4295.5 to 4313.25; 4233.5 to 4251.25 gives -1.2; 14.3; 11.4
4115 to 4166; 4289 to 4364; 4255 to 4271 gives -0.8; 14.6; 12.8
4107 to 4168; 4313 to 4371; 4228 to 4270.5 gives -0.5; 14.5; 13.4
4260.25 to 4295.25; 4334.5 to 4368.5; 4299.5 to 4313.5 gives 2.2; 13.6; 13.2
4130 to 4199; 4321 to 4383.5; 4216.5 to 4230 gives 0.3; 14.5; 13.4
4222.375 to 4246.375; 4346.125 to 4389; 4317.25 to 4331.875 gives 0.2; 13.9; 13.9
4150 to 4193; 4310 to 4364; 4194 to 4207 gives 0.3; 14.5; 13.2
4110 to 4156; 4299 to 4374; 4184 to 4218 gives -0.7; 14.6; 13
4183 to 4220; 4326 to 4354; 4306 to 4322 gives 0.2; 14.4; 12.8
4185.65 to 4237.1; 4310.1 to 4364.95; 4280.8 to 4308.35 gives 2.5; 14.2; 13.2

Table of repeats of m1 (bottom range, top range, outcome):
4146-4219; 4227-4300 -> 0.99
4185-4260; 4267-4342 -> 0.94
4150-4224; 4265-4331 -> 0.95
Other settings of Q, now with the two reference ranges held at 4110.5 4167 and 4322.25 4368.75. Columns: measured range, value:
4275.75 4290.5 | 0.002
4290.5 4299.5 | 0.089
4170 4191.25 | -0.002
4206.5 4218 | -0.036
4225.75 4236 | 0.019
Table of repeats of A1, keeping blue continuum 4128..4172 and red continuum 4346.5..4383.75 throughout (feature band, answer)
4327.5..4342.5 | 1.86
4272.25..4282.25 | 0.22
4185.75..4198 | -0.02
